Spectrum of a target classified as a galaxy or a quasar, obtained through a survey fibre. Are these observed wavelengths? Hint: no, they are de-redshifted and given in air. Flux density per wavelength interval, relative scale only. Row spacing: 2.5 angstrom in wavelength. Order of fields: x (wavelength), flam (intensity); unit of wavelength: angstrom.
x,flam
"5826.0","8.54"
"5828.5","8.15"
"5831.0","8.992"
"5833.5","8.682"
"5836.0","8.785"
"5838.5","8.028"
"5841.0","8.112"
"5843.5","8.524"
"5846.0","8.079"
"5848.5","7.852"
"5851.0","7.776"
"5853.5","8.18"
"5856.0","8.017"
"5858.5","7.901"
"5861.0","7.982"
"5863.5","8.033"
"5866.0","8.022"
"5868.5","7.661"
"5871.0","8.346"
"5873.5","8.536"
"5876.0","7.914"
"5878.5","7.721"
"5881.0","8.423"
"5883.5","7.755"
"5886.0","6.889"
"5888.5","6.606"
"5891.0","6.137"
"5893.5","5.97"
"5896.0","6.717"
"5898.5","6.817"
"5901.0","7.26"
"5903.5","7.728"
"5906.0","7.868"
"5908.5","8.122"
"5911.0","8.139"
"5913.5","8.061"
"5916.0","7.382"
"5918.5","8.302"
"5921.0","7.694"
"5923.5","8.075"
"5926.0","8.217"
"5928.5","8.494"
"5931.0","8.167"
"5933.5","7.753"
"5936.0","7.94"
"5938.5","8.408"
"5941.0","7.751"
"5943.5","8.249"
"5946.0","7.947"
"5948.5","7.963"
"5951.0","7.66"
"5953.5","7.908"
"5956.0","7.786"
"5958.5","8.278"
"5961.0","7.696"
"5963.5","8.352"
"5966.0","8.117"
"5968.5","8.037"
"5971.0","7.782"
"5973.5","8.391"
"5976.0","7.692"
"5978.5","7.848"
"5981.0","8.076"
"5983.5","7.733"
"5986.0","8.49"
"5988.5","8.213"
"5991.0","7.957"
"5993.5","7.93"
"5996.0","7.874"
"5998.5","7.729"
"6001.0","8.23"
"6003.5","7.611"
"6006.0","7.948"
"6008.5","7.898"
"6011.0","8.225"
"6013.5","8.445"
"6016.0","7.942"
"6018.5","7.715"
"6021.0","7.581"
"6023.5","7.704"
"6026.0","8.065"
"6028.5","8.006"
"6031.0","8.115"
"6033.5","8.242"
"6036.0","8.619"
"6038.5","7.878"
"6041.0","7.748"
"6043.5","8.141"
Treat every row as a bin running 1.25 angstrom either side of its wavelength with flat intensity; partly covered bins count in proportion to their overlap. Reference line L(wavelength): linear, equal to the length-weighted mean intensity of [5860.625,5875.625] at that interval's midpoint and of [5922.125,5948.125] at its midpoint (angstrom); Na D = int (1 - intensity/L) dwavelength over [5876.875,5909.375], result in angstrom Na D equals 3.47 angstrom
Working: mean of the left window 8.09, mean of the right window 8.09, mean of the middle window 7.23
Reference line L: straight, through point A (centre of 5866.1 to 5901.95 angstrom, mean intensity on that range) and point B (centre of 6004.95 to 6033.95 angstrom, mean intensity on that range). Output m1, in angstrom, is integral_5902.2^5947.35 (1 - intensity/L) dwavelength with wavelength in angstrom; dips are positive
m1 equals -2.79 angstrom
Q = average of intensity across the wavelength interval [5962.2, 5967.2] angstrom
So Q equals 8.23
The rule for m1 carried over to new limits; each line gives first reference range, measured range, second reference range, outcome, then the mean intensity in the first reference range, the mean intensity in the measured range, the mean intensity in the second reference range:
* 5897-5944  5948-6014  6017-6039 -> -0.3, 7.91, 7.99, 7.99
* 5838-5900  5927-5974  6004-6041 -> -1.1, 7.67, 8.03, 8.01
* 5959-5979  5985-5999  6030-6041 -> 0.0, 8.01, 8.04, 8.16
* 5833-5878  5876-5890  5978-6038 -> 1.0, 8.12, 7.49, 8.01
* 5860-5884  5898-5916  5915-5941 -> 0.7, 8.05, 7.73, 8.04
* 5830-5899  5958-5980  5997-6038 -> -0.2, 7.81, 8.01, 8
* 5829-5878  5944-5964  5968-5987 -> 0.2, 8.17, 7.94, 8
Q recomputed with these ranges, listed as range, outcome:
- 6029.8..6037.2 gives 8.32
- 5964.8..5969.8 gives 8.07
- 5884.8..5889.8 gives 6.74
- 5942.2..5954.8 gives 7.94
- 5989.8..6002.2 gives 7.94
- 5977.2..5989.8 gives 8.07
